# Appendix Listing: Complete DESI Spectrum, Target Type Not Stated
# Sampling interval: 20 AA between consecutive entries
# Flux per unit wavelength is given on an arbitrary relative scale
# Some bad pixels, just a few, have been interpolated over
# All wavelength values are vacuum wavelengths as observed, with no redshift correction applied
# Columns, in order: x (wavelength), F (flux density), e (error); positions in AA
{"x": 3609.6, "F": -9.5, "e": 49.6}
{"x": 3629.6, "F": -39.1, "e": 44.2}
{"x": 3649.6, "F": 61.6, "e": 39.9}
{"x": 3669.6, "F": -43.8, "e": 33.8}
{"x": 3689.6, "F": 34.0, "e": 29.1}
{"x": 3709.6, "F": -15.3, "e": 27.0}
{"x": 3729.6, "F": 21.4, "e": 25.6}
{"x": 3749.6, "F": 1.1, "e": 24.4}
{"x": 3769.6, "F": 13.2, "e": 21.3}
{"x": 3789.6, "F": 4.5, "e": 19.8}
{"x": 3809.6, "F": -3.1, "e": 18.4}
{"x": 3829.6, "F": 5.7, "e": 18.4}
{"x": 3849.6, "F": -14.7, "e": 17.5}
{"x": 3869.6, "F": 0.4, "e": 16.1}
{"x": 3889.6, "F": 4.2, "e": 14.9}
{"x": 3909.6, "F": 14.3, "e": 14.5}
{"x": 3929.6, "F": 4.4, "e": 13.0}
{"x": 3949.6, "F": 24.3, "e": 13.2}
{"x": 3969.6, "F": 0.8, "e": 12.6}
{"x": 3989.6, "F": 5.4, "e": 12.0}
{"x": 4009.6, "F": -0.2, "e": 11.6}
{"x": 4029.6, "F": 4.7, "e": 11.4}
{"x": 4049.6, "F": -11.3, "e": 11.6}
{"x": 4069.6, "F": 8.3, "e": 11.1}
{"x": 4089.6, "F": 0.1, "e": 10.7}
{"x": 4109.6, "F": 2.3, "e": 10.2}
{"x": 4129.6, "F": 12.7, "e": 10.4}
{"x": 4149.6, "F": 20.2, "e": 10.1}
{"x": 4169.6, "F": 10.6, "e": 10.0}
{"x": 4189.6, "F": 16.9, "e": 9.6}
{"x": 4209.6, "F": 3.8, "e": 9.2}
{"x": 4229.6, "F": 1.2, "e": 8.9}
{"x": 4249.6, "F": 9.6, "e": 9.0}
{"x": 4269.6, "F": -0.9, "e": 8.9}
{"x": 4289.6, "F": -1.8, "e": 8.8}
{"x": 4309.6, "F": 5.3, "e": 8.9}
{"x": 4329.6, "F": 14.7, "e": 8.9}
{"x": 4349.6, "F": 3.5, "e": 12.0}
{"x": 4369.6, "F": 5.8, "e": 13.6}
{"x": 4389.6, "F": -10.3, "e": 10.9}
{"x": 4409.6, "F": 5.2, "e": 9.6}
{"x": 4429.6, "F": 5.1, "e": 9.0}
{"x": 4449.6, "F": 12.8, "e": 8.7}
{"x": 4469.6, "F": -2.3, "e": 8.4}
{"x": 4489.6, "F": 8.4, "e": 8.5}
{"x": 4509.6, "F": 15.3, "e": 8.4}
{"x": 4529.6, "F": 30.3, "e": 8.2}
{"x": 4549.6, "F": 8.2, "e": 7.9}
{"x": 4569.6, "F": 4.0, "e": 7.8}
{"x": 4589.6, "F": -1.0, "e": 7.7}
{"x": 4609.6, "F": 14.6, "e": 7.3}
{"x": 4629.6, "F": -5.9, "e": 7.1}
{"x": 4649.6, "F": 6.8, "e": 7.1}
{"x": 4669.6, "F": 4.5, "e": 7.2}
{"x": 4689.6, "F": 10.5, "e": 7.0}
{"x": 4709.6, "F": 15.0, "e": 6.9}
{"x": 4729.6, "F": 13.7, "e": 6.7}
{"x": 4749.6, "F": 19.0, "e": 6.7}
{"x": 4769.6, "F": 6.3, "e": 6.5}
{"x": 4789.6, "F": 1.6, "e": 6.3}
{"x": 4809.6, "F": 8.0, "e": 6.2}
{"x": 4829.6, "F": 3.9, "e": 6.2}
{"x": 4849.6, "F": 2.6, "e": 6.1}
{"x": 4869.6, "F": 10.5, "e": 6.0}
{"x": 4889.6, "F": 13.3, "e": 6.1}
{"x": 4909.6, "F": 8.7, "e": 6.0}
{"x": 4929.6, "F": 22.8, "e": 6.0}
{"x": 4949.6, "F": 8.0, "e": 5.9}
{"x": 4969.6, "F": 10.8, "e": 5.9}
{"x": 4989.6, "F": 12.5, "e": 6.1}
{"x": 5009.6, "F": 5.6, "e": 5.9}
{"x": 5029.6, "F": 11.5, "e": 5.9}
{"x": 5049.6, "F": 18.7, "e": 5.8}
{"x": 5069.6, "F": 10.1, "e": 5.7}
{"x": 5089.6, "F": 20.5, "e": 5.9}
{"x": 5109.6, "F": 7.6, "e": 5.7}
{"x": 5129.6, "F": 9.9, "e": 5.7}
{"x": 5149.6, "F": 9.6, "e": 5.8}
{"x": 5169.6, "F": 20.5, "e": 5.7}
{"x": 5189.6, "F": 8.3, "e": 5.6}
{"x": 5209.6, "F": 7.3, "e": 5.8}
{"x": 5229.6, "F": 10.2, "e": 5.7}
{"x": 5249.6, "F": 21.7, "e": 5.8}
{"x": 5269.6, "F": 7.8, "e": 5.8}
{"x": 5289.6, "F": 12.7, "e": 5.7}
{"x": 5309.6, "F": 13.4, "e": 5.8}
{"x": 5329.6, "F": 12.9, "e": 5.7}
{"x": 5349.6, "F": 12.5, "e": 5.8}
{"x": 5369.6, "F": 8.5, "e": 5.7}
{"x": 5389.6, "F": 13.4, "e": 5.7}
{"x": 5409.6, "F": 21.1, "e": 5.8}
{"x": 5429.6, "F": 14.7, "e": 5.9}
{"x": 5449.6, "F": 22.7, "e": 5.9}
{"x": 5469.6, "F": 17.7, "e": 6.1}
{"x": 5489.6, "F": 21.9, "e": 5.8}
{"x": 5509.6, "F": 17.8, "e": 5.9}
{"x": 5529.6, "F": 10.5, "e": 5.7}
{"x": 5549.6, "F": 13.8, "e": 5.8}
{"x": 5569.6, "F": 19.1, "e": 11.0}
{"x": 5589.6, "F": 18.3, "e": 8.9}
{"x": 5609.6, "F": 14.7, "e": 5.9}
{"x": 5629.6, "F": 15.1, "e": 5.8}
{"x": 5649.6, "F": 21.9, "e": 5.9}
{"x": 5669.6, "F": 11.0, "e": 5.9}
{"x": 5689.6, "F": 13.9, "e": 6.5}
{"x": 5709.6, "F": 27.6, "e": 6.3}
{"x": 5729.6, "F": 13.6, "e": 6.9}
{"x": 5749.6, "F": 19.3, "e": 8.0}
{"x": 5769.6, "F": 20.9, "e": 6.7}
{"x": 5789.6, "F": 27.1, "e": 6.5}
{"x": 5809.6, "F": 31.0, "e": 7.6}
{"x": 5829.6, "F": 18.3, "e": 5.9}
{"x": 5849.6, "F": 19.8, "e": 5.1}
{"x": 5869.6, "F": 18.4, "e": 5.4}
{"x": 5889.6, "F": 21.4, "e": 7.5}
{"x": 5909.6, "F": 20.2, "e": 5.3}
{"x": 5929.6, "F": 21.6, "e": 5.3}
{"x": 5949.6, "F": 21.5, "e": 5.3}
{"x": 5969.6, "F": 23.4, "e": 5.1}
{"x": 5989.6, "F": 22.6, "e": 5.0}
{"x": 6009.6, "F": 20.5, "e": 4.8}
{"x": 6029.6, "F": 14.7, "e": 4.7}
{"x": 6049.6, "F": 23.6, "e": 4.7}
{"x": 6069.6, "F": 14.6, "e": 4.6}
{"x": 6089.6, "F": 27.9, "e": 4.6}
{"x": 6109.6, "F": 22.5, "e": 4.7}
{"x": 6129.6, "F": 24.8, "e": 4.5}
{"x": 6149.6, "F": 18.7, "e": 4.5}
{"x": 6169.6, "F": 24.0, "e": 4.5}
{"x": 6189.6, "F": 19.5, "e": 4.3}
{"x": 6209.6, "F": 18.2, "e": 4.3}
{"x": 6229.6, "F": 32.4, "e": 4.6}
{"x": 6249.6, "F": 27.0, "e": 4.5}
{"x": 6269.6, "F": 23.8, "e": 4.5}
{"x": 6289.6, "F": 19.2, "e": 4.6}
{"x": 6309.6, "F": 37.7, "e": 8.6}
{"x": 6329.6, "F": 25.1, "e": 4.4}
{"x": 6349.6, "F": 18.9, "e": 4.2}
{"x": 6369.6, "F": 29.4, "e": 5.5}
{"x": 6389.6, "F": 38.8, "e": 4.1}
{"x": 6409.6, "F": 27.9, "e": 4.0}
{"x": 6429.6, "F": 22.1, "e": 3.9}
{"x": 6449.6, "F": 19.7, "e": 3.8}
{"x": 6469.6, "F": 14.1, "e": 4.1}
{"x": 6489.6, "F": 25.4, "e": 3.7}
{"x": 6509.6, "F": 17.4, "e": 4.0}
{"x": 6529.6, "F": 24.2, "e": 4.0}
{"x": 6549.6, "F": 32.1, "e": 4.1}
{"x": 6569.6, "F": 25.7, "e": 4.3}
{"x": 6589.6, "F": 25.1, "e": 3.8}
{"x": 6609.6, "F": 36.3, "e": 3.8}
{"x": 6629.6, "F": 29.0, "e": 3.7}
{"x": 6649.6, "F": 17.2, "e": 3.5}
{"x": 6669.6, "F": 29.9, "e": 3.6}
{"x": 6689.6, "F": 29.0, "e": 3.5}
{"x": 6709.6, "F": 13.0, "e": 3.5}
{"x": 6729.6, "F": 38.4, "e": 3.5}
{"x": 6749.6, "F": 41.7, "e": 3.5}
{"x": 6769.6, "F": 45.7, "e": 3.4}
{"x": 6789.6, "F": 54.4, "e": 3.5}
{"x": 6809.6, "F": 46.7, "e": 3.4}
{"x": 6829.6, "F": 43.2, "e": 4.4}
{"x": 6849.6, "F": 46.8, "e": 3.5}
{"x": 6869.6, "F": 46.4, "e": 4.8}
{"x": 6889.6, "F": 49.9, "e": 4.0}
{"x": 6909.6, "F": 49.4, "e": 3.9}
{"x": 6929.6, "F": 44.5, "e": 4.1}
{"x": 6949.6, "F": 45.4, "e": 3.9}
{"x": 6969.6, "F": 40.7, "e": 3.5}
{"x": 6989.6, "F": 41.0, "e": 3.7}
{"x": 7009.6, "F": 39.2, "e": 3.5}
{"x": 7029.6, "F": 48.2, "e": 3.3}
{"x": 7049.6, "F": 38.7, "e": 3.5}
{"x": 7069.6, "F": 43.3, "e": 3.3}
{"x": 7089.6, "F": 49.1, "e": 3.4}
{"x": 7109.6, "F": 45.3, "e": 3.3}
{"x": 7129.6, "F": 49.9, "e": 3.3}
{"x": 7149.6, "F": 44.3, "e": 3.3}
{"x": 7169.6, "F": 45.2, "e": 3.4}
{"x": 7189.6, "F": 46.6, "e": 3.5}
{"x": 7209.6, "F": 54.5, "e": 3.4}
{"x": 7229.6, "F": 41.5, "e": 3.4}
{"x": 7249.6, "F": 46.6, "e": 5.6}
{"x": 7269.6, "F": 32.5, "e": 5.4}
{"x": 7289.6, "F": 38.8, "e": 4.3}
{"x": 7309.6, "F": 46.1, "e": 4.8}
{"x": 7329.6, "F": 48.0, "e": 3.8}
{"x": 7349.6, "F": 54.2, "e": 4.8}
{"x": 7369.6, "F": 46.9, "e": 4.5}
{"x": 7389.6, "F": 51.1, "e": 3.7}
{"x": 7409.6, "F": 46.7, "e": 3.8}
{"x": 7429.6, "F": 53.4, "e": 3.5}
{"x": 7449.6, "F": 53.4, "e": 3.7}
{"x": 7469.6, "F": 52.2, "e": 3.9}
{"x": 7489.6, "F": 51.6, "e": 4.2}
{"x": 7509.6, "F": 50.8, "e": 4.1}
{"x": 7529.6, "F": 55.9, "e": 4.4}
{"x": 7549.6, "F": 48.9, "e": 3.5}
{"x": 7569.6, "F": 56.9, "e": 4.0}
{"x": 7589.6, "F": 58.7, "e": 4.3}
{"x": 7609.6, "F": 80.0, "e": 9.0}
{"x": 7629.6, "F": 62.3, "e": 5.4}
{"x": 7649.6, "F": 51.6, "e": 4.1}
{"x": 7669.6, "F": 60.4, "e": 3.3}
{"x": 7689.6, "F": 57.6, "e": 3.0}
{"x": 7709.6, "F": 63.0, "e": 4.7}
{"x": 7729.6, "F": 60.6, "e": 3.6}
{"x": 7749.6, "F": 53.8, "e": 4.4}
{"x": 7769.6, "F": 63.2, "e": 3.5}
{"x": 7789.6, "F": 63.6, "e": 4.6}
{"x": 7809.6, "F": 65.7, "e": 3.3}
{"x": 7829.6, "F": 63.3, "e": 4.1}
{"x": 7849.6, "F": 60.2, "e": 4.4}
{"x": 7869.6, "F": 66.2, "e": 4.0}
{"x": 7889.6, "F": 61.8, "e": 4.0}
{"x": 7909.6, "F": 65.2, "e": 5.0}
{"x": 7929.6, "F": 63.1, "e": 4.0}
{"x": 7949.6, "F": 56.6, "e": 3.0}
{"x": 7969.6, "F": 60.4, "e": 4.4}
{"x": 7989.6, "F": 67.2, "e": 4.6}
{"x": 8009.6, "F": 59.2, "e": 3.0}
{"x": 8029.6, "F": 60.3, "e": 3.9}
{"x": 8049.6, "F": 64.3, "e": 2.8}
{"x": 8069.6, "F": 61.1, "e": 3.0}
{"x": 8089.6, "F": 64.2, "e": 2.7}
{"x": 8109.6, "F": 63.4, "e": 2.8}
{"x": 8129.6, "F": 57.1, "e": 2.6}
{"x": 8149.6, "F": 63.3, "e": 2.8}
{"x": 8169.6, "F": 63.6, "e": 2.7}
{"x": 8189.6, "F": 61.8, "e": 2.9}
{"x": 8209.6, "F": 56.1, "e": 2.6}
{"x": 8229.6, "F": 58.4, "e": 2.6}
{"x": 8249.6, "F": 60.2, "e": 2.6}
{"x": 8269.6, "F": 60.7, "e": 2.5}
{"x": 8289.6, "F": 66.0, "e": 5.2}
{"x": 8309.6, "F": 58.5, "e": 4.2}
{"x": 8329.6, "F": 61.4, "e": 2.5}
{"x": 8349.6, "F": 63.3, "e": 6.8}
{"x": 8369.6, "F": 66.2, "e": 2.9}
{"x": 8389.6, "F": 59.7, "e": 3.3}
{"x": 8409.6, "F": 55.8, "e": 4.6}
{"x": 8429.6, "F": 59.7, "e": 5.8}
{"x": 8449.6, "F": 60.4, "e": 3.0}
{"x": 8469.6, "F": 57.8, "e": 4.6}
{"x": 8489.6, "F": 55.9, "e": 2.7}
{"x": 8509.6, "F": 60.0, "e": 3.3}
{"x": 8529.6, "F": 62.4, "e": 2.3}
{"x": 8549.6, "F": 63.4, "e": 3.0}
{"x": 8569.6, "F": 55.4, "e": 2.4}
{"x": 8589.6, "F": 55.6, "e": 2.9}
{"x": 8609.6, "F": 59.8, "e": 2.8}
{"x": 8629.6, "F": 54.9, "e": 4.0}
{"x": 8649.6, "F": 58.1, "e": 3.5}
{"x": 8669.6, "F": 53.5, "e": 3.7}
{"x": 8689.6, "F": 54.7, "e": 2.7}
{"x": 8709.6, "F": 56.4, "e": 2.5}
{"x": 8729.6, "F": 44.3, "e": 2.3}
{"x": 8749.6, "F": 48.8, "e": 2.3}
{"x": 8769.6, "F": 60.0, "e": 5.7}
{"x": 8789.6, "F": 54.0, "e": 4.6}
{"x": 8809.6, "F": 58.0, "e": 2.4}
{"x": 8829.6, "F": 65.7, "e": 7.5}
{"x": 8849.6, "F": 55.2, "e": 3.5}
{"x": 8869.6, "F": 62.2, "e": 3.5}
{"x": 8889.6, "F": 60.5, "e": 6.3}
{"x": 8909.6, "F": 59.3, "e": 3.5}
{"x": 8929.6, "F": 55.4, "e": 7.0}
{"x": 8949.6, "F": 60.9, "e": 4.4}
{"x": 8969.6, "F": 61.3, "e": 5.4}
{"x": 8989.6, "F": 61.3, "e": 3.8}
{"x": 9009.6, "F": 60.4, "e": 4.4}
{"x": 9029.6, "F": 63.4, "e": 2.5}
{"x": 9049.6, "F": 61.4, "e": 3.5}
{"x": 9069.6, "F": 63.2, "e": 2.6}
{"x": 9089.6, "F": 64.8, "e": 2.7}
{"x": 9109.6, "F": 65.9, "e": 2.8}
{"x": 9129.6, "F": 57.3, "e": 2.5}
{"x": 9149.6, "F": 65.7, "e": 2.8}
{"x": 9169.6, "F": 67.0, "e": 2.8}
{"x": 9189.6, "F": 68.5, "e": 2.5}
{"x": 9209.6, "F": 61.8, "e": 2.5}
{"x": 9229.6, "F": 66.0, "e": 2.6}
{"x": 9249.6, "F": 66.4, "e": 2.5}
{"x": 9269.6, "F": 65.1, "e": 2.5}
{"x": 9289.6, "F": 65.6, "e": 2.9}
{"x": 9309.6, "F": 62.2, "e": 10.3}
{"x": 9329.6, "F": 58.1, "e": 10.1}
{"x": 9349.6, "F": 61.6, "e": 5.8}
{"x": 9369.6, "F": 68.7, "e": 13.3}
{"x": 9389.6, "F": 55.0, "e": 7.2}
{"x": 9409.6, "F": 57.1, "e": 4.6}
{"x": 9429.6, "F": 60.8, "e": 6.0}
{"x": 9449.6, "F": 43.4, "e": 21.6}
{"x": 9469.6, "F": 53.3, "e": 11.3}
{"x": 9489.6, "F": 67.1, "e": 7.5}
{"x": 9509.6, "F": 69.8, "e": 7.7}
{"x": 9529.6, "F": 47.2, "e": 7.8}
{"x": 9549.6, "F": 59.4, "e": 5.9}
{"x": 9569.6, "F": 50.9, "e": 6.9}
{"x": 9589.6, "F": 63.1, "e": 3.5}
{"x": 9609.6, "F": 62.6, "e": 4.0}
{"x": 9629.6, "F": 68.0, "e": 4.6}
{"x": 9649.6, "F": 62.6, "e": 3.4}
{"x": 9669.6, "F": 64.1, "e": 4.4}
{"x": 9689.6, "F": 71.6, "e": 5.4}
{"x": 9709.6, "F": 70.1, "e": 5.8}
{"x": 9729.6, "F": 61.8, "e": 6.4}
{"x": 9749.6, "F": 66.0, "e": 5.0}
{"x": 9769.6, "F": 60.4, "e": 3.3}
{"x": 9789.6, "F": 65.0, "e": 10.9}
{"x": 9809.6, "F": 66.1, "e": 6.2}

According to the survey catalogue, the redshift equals 0.690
